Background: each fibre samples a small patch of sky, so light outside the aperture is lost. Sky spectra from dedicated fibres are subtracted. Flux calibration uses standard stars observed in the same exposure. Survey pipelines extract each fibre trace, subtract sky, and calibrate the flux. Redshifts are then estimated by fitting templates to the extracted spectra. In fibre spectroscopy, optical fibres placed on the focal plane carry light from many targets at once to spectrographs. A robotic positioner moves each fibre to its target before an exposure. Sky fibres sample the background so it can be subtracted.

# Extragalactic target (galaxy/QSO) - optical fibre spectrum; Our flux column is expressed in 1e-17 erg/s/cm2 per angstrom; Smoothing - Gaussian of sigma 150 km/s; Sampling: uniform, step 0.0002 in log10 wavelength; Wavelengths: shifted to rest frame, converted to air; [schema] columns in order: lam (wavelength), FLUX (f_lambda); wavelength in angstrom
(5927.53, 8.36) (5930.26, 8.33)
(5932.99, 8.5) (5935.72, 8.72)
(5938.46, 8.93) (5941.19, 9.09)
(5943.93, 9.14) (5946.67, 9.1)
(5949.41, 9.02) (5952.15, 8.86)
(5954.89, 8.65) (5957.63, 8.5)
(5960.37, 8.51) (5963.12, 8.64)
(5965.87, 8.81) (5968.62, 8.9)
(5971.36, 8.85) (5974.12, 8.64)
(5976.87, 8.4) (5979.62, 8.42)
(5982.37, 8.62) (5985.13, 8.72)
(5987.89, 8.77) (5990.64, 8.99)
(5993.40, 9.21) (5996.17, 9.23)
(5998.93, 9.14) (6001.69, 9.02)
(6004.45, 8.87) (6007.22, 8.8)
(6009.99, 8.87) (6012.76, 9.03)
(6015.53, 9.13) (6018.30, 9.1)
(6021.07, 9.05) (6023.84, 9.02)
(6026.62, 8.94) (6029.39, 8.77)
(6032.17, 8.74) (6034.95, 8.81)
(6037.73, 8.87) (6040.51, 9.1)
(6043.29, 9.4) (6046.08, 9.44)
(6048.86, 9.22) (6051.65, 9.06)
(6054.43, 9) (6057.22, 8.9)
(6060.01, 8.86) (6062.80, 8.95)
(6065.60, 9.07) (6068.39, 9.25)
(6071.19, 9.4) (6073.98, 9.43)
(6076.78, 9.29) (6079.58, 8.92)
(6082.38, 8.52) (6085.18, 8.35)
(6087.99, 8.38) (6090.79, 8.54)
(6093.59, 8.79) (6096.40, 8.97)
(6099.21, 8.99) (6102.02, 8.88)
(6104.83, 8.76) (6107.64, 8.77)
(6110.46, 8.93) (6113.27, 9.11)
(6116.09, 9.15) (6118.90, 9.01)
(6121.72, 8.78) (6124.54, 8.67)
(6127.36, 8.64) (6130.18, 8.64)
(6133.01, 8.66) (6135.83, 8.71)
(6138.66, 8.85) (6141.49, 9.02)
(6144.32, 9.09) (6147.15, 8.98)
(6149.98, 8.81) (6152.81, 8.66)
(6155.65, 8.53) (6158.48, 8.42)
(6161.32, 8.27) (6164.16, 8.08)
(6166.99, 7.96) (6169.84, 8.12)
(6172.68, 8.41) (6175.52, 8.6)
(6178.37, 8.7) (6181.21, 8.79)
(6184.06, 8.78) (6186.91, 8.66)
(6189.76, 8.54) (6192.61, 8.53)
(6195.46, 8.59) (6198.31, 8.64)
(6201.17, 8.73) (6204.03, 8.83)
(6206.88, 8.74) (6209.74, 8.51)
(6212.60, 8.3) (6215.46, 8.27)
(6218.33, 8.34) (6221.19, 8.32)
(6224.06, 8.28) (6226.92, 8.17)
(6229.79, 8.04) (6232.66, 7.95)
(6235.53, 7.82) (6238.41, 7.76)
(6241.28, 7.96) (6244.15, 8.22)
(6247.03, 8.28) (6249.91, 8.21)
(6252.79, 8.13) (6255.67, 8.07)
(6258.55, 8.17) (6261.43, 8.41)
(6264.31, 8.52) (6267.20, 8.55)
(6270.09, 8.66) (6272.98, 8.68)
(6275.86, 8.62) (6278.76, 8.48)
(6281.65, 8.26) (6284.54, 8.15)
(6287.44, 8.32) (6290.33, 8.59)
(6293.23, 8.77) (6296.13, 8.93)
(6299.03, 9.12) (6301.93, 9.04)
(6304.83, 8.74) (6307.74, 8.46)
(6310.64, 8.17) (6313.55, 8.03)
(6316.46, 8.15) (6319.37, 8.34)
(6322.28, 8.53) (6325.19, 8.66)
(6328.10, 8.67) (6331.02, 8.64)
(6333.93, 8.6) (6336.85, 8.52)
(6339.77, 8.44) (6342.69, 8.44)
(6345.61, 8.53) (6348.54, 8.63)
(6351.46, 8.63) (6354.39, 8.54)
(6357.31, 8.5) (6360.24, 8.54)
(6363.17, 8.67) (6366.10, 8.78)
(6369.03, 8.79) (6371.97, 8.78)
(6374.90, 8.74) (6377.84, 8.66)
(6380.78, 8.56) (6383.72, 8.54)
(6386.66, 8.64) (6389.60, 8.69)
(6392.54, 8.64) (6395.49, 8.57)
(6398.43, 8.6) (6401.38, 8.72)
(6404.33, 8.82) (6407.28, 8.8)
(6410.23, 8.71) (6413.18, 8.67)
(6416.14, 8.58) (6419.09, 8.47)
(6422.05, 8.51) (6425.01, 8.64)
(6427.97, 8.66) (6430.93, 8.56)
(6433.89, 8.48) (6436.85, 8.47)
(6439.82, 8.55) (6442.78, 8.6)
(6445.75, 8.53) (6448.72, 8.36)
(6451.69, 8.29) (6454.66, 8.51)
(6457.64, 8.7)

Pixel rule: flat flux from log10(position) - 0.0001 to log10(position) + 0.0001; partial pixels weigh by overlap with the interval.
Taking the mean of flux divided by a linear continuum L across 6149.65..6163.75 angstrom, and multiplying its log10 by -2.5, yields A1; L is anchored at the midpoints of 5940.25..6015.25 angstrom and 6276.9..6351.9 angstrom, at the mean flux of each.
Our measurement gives 0.02 mag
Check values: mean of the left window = 8.85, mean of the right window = 8.53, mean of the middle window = 8.48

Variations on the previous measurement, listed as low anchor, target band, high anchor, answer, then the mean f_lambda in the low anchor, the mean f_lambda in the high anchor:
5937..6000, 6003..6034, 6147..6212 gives -0.021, 8.83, 8.55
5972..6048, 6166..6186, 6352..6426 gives 0.039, 8.93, 8.65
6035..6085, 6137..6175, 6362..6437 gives 0.049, 9.07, 8.65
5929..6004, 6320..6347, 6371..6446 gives 0.013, 8.81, 8.62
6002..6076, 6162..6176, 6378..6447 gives 0.086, 9.04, 8.61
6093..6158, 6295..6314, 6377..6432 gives 0.005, 8.84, 8.63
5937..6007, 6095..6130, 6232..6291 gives -0.039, 8.84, 8.28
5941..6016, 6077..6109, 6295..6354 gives 0.002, 8.85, 8.56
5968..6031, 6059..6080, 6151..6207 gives -0.050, 8.89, 8.53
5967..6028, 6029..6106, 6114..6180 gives -0.021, 8.9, 8.65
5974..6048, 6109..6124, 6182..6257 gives -0.042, 8.94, 8.34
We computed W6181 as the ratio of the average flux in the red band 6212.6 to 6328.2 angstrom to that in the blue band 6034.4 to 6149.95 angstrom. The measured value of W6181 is 0.9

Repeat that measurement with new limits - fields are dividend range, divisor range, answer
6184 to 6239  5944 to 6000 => 0.95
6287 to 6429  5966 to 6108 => 0.96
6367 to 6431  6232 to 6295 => 1.04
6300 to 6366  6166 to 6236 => 1.01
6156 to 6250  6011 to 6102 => 0.93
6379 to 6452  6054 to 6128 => 0.97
